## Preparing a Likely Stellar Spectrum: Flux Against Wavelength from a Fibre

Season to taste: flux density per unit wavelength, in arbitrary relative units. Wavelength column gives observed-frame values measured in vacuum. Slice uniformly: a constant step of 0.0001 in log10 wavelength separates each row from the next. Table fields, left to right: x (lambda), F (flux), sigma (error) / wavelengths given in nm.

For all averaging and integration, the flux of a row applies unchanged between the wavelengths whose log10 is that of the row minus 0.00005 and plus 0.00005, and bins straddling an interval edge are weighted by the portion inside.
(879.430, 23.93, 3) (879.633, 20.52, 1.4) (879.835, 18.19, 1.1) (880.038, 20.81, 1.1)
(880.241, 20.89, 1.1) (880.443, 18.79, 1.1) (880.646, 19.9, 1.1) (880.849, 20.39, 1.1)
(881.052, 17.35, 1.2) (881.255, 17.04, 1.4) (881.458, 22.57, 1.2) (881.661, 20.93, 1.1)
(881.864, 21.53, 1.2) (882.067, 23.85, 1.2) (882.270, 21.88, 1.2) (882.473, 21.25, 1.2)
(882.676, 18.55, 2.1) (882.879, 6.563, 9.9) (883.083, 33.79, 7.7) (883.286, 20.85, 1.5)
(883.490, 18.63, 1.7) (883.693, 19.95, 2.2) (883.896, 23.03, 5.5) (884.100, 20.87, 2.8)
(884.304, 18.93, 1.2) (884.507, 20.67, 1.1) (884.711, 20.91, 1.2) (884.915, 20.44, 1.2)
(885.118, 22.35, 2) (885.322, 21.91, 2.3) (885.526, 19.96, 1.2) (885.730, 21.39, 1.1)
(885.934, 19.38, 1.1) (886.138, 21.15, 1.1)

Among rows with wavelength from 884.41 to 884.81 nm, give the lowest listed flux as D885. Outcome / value 20.67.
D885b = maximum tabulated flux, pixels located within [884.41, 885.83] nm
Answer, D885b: 22.35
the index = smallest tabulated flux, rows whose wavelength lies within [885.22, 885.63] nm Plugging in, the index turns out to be 19.96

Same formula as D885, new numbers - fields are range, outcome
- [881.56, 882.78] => 18.55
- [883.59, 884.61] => 18.93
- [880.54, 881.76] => 17.04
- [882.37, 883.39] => 6.563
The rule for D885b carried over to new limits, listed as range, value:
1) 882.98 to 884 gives 33.79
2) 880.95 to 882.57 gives 23.85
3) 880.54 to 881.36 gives 20.39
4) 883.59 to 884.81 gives 23.03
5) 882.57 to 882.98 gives 18.55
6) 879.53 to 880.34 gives 20.89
